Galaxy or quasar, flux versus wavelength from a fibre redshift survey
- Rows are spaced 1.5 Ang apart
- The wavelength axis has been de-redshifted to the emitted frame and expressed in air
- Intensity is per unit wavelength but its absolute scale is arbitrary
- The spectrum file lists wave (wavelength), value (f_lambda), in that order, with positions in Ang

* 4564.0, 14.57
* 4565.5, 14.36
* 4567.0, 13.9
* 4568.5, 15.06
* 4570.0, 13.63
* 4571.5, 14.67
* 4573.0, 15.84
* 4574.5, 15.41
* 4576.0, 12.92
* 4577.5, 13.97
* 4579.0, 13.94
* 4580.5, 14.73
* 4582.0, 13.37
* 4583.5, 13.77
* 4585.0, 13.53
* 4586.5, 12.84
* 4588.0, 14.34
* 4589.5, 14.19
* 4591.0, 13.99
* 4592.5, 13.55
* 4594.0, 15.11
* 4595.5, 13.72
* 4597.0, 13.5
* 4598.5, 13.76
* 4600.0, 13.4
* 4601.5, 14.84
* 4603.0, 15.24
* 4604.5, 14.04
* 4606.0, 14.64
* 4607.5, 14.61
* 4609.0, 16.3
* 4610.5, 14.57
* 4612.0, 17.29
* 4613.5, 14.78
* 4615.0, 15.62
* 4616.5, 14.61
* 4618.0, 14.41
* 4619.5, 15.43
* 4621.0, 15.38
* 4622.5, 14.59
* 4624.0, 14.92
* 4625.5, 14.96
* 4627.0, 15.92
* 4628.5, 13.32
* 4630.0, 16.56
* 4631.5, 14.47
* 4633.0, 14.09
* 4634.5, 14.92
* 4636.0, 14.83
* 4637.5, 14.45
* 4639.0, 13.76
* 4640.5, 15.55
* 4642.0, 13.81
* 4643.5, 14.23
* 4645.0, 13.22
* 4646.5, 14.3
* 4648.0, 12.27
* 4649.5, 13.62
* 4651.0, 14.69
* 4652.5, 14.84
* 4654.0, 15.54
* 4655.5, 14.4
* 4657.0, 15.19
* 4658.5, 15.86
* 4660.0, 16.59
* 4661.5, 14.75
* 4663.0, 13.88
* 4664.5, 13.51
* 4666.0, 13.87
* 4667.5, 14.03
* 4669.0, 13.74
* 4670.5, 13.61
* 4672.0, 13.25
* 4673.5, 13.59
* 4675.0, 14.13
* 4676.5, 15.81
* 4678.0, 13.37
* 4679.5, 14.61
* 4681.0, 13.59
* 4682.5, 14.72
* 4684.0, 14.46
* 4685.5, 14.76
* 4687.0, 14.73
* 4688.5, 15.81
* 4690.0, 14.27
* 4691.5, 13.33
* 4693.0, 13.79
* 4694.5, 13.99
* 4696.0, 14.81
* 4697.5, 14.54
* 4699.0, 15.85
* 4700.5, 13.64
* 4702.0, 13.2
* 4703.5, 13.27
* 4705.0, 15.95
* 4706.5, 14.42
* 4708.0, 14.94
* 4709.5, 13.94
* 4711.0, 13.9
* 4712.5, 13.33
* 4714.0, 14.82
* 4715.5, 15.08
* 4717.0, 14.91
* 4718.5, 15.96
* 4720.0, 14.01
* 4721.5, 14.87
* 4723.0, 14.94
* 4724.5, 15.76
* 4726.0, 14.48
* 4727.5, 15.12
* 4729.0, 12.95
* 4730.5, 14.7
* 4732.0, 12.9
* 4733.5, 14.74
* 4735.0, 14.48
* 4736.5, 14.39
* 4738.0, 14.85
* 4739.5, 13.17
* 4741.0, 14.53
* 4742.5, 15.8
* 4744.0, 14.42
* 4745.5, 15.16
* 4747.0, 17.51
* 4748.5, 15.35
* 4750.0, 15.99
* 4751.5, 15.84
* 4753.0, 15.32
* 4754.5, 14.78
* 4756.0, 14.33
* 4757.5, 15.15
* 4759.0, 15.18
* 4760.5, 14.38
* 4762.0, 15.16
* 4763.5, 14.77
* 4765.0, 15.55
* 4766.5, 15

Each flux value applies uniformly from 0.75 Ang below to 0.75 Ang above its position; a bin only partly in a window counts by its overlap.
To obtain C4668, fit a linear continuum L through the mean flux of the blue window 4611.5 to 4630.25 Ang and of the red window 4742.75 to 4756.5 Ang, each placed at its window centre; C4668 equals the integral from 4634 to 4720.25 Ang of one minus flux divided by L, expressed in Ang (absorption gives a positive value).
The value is 5.1 Ang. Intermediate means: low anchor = 15.2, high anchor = 15.4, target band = 14.4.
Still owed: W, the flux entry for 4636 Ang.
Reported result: 14.83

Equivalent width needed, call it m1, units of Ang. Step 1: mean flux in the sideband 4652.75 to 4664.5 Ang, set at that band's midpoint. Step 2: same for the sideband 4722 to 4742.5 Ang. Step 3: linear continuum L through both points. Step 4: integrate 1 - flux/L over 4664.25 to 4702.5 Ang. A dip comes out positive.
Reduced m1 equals 1.64 Ang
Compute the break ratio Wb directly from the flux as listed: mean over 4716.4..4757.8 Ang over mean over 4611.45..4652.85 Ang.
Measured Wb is 1.01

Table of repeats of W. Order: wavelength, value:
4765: 15.55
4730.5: 14.7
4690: 14.27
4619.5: 15.43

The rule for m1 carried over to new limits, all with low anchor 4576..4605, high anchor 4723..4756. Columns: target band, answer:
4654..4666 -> -0.4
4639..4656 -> 0.1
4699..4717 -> 0.4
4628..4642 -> -0.4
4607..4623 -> -1.3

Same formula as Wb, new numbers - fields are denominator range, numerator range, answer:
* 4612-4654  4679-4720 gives 0.99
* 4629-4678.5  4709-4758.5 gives 1.03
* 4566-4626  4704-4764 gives 1.02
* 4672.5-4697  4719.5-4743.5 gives 1.01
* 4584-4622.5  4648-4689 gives 0.99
